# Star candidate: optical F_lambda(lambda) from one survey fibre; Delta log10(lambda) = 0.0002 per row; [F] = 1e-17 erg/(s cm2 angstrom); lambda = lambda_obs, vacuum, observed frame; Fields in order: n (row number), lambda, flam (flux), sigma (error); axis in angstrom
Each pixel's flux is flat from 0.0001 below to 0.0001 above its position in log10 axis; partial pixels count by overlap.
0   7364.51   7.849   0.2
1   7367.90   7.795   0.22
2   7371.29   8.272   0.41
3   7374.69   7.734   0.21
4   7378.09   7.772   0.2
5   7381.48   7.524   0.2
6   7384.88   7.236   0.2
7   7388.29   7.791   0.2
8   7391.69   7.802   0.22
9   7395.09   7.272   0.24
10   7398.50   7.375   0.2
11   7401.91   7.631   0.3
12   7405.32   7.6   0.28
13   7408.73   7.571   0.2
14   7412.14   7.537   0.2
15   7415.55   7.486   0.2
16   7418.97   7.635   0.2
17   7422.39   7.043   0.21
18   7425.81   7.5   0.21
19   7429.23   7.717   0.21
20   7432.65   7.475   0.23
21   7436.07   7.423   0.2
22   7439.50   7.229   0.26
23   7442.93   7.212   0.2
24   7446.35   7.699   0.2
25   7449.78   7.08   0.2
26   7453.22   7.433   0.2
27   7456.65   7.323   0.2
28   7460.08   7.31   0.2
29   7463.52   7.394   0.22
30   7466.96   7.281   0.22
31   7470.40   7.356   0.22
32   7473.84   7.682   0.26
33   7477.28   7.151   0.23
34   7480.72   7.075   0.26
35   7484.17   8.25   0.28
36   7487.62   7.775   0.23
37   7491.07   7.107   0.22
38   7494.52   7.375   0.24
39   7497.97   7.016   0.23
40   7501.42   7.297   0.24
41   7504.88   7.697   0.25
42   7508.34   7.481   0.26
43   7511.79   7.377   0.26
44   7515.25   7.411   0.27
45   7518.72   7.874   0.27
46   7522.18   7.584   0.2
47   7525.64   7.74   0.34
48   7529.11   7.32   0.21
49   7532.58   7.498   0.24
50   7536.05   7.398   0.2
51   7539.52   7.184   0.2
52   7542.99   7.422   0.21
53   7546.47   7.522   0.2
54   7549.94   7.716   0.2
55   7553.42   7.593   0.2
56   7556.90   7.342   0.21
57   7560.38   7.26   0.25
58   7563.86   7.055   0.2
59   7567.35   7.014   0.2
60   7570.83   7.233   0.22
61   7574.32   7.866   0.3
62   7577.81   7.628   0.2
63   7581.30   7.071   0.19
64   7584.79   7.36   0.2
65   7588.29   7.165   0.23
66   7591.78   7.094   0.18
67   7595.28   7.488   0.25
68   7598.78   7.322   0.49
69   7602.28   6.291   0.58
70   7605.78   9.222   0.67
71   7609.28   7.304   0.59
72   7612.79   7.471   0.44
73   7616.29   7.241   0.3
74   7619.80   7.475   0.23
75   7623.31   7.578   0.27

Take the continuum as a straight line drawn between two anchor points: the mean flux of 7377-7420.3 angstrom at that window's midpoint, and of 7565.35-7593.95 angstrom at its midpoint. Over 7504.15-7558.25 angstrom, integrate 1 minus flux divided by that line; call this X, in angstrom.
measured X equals -1.0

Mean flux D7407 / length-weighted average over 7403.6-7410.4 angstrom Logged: 7.59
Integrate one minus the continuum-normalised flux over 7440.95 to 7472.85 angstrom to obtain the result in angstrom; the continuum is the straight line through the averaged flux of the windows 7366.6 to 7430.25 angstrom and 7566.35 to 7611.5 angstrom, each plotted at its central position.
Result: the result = 0.8 angstrom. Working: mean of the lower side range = 7.59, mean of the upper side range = 7.4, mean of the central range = 7.35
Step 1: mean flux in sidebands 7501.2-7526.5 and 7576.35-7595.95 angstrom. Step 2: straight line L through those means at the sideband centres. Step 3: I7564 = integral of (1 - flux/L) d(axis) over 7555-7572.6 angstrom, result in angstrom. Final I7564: 0.4 angstrom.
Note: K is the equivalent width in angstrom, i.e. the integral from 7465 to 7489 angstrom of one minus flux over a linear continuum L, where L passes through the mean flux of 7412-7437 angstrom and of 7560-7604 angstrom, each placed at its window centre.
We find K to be -0.4 angstrom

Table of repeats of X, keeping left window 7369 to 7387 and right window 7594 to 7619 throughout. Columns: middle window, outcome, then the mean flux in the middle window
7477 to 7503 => 0.69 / 7.39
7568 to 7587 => 0.27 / 7.4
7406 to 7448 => 1.08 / 7.46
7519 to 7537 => 0.04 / 7.54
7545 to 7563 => 0.16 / 7.47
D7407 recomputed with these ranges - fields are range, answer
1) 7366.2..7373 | 8.03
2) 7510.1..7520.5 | 7.55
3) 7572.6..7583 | 7.52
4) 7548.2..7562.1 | 7.48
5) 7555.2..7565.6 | 7.22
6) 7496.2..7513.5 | 7.38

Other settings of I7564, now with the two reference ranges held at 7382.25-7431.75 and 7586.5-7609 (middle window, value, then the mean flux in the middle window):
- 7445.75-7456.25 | 0.2 angstrom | 7.36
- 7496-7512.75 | 0.2 angstrom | 7.38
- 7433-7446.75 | 0.2 angstrom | 7.37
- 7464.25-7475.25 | 0.1 angstrom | 7.43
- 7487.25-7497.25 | 0.2 angstrom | 7.33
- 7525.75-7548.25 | 0.1 angstrom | 7.42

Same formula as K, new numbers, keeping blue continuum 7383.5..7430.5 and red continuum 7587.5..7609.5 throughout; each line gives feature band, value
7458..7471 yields 0.3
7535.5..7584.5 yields 0.5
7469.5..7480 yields 0.2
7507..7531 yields -0.2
